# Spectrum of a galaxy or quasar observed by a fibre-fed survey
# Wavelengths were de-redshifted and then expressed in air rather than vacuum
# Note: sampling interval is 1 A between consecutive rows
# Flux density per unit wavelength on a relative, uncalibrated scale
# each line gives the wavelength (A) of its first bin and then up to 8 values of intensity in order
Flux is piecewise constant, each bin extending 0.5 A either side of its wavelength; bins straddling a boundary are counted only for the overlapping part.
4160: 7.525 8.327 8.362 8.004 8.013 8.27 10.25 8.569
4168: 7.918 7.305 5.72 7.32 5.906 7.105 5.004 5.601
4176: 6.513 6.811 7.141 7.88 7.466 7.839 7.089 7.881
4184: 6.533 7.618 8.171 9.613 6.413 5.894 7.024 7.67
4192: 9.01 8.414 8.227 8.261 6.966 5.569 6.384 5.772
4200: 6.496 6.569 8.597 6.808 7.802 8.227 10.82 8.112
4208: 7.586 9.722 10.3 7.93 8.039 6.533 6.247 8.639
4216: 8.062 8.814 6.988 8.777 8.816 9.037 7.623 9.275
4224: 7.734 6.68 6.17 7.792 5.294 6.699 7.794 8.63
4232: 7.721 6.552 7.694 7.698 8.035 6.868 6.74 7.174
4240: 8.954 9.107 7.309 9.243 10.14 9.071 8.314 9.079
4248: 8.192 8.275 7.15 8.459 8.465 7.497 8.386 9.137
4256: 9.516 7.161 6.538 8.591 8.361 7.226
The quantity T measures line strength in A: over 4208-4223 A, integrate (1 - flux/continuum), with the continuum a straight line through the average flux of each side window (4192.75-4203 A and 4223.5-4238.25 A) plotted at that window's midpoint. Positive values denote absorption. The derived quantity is -2.3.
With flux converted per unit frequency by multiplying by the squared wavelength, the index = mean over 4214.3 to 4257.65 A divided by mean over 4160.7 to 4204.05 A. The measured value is 1.12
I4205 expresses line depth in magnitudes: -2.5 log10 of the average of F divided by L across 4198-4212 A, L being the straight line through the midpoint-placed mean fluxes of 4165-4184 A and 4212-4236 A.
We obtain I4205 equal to -0.074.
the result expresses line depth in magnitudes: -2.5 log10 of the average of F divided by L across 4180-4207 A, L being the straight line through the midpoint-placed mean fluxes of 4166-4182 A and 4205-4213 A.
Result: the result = 0.06 mag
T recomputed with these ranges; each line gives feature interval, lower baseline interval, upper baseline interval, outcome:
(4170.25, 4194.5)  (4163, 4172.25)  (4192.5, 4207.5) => 1.31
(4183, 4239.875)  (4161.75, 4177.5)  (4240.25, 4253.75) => 1.86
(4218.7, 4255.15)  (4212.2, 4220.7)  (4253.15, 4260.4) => 0.36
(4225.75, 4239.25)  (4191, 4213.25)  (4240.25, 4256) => 1.77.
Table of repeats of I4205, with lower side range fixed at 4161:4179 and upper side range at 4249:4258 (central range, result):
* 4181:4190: 0.01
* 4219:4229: 0.03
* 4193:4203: 0.08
